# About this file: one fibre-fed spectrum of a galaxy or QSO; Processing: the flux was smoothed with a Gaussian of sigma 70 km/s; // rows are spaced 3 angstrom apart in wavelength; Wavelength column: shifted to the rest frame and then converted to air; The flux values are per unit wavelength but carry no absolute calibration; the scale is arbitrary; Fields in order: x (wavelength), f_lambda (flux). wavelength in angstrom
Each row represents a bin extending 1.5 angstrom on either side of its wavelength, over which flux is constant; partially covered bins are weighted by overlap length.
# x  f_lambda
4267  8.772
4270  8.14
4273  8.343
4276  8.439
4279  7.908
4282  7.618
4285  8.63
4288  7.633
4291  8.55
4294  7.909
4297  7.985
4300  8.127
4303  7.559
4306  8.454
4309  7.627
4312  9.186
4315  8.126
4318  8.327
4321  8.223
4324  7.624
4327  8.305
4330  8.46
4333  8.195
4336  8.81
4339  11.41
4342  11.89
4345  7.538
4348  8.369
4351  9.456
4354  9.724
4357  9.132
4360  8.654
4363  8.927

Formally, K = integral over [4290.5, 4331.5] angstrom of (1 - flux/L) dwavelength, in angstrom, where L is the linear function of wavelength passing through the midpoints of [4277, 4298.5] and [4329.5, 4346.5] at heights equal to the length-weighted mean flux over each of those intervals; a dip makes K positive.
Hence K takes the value 2.4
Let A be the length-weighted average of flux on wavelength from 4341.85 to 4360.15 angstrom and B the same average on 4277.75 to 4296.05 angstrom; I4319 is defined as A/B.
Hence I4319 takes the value 1.13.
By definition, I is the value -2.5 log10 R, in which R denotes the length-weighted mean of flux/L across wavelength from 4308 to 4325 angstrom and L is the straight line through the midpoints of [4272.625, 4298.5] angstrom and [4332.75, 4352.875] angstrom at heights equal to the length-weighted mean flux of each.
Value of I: 0.08 mag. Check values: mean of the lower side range 8.1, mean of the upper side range 9.46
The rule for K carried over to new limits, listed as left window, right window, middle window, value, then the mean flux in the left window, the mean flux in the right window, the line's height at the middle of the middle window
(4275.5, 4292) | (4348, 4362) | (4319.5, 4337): 0.99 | 8.1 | 9.14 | 8.75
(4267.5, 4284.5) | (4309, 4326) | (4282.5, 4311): 0.50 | 8.16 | 8.24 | 8.2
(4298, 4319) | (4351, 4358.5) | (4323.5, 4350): -0.18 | 8.19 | 9.43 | 8.95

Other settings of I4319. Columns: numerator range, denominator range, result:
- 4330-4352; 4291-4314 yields 1.14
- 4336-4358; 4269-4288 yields 1.18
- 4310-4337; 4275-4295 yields 1.03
